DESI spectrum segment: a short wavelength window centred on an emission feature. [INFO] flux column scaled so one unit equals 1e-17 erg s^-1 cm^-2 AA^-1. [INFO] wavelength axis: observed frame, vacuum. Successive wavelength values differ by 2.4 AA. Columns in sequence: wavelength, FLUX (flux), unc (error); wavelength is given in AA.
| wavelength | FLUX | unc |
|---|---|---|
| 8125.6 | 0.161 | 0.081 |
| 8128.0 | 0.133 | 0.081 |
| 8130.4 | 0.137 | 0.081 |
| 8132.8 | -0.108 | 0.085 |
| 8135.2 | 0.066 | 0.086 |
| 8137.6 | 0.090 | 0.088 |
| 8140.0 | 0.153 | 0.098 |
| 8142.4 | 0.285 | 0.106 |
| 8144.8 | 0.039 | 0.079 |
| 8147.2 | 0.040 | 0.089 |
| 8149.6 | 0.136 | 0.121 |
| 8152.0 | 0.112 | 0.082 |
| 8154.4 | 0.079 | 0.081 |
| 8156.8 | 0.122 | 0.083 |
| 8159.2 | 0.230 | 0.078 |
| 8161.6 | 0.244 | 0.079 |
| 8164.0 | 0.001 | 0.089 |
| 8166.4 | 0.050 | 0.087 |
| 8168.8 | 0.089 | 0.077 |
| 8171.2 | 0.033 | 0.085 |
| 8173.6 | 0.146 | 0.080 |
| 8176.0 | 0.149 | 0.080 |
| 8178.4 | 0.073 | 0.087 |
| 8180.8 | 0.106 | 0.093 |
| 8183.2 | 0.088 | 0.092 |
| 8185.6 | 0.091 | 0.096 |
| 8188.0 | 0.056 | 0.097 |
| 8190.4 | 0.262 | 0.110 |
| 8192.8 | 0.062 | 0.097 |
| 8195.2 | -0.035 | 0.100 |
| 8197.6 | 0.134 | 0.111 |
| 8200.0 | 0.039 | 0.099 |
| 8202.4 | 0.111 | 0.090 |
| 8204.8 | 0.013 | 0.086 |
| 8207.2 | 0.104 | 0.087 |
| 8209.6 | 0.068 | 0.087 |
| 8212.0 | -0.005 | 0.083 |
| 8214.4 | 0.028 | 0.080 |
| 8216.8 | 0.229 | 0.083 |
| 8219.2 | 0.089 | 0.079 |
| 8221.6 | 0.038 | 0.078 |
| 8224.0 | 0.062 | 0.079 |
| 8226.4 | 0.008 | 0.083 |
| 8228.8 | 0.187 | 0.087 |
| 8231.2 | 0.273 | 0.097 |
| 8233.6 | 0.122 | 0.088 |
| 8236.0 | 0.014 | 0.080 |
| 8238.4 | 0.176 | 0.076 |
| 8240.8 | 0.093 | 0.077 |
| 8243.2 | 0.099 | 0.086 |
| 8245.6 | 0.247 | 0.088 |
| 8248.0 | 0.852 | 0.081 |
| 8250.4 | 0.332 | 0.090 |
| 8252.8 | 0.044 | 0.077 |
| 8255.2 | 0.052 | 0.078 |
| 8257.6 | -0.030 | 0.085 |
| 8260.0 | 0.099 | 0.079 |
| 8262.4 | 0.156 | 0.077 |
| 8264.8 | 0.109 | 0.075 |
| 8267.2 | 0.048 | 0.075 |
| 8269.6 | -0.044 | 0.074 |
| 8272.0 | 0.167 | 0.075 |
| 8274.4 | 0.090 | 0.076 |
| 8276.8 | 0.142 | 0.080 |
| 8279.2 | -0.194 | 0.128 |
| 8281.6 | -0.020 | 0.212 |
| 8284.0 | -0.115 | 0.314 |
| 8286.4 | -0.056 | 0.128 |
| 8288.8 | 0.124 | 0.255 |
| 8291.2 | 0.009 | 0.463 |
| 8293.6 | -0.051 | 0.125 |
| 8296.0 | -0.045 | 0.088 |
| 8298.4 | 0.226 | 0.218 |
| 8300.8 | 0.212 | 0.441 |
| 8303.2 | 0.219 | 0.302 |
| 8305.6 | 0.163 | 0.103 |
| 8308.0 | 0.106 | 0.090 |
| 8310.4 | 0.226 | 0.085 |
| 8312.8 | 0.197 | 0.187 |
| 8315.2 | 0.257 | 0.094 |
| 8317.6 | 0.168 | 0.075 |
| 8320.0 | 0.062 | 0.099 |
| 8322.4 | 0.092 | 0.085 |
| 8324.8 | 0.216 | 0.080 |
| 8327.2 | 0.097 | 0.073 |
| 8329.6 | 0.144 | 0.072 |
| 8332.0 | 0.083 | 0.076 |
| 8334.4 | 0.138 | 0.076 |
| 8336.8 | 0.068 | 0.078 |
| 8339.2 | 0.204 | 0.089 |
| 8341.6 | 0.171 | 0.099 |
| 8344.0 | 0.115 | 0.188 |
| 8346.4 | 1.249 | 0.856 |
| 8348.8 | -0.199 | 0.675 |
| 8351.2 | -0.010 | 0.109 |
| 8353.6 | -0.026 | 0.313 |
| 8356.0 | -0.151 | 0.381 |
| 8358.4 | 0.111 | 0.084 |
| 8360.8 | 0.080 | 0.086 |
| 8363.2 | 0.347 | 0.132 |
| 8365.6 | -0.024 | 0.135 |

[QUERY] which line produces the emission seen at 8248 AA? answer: H-beta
